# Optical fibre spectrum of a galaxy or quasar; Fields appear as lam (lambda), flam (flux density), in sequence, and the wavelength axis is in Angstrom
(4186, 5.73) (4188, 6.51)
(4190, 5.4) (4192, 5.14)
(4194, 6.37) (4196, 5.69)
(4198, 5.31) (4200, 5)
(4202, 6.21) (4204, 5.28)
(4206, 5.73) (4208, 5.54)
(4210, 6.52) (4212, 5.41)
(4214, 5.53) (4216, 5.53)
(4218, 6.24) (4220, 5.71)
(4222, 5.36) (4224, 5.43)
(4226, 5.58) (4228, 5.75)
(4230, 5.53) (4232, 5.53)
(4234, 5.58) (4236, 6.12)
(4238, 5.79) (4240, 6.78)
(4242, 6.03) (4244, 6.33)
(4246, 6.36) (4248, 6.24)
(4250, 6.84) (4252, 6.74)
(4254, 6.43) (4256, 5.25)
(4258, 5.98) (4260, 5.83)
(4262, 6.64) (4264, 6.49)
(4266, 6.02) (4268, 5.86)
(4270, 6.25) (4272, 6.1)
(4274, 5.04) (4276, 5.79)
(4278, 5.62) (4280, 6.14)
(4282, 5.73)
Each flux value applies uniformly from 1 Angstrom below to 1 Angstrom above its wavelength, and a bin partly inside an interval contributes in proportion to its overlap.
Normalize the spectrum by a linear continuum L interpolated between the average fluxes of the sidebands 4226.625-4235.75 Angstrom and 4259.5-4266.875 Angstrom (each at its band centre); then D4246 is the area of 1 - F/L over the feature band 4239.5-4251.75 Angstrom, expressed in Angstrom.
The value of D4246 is -1.0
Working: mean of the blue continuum 5.64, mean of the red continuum 6.28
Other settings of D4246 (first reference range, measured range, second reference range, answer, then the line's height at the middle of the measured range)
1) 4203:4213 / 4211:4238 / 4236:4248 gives 1.44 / 5.96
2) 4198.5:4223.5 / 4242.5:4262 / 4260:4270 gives -0.52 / 6.08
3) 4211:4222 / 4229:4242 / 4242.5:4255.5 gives 0.45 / 6.1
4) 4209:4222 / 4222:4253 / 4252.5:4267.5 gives -0.37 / 5.94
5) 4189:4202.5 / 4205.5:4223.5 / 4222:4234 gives -0.54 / 5.56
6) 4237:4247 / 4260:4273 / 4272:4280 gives -0.85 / 5.81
